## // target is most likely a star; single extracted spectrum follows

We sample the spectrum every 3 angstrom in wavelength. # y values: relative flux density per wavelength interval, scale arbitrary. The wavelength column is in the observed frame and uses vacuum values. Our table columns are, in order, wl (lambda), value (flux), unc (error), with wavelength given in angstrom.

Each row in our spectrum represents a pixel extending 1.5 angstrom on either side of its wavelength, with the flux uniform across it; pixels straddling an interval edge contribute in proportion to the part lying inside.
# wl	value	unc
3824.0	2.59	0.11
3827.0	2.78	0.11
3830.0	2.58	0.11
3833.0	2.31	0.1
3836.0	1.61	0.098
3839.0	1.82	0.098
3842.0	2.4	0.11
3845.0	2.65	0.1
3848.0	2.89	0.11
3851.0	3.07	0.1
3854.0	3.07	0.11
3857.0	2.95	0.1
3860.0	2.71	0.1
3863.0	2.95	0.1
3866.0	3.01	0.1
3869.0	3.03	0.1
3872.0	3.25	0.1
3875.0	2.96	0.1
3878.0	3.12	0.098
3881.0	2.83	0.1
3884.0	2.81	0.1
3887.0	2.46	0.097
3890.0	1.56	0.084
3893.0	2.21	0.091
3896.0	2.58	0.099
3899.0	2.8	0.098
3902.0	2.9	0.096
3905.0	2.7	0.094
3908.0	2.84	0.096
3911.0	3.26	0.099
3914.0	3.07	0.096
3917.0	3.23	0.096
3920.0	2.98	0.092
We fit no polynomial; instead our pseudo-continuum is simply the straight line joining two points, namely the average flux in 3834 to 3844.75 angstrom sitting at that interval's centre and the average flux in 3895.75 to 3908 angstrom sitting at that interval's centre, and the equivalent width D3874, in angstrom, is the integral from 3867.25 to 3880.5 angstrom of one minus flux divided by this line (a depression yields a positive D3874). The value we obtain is -3.4 angstrom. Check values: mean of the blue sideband 2.04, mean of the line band 3.07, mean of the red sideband 2.77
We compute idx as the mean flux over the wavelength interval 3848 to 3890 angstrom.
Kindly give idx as 2.89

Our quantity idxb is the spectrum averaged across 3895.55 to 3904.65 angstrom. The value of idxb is 2.77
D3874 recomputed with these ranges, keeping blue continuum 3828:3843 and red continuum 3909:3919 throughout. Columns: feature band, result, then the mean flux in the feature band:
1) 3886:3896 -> 2.6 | 2.13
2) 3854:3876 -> -3.9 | 2.99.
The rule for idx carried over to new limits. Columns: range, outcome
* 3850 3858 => 3.03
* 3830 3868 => 2.62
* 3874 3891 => 2.64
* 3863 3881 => 3.04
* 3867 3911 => 2.74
